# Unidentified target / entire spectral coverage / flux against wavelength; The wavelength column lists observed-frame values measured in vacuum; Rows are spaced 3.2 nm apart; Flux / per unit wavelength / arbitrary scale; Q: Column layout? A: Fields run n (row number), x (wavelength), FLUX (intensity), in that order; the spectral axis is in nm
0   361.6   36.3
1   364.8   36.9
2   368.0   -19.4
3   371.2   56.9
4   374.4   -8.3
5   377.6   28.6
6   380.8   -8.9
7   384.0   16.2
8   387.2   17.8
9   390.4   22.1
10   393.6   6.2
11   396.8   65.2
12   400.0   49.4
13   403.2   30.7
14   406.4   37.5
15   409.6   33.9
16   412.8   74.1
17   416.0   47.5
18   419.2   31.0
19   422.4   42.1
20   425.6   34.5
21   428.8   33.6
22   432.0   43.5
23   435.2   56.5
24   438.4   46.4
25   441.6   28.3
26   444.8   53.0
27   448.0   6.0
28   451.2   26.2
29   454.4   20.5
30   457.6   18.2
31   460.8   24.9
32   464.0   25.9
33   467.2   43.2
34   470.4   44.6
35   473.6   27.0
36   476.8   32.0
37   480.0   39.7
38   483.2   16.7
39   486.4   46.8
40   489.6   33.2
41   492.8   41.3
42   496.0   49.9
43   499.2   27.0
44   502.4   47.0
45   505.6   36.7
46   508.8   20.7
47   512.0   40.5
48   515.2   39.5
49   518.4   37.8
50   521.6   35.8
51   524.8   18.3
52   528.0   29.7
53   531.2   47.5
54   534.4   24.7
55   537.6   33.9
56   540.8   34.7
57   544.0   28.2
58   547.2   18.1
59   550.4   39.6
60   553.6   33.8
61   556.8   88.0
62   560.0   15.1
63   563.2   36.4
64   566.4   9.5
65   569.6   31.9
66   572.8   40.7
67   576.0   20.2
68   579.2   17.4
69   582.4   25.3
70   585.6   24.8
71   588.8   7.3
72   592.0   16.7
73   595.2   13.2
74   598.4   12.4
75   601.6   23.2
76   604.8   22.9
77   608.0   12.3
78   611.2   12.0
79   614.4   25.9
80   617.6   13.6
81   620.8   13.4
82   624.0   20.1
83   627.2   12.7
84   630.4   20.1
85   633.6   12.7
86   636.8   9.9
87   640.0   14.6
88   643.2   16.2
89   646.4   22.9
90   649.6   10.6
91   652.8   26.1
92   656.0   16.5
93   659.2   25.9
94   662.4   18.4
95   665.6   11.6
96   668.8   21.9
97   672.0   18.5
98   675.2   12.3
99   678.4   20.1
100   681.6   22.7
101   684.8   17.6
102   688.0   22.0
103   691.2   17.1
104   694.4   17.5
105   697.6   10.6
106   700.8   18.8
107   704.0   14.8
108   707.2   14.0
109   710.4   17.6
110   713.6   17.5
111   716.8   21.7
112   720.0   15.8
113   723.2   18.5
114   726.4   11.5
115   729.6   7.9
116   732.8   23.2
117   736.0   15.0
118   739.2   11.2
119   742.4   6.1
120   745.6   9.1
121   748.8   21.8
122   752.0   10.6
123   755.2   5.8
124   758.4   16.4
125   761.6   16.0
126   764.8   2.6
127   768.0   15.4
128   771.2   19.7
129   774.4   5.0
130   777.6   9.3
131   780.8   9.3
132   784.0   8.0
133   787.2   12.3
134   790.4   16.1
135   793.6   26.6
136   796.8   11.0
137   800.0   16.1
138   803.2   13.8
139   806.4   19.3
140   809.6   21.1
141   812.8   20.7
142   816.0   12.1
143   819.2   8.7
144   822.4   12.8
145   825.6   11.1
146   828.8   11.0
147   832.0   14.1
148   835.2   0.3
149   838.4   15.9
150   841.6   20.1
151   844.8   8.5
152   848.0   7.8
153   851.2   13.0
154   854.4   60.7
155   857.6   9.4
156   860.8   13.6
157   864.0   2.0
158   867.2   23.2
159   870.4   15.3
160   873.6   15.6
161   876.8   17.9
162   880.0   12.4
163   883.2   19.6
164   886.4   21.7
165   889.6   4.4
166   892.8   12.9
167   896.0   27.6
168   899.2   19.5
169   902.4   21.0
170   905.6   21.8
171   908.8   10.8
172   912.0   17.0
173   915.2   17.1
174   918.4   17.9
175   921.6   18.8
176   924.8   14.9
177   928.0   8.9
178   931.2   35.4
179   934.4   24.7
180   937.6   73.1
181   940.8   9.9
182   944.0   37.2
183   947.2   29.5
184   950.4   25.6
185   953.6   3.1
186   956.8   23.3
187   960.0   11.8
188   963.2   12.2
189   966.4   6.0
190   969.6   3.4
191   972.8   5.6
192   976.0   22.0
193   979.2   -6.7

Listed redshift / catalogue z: 1.290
